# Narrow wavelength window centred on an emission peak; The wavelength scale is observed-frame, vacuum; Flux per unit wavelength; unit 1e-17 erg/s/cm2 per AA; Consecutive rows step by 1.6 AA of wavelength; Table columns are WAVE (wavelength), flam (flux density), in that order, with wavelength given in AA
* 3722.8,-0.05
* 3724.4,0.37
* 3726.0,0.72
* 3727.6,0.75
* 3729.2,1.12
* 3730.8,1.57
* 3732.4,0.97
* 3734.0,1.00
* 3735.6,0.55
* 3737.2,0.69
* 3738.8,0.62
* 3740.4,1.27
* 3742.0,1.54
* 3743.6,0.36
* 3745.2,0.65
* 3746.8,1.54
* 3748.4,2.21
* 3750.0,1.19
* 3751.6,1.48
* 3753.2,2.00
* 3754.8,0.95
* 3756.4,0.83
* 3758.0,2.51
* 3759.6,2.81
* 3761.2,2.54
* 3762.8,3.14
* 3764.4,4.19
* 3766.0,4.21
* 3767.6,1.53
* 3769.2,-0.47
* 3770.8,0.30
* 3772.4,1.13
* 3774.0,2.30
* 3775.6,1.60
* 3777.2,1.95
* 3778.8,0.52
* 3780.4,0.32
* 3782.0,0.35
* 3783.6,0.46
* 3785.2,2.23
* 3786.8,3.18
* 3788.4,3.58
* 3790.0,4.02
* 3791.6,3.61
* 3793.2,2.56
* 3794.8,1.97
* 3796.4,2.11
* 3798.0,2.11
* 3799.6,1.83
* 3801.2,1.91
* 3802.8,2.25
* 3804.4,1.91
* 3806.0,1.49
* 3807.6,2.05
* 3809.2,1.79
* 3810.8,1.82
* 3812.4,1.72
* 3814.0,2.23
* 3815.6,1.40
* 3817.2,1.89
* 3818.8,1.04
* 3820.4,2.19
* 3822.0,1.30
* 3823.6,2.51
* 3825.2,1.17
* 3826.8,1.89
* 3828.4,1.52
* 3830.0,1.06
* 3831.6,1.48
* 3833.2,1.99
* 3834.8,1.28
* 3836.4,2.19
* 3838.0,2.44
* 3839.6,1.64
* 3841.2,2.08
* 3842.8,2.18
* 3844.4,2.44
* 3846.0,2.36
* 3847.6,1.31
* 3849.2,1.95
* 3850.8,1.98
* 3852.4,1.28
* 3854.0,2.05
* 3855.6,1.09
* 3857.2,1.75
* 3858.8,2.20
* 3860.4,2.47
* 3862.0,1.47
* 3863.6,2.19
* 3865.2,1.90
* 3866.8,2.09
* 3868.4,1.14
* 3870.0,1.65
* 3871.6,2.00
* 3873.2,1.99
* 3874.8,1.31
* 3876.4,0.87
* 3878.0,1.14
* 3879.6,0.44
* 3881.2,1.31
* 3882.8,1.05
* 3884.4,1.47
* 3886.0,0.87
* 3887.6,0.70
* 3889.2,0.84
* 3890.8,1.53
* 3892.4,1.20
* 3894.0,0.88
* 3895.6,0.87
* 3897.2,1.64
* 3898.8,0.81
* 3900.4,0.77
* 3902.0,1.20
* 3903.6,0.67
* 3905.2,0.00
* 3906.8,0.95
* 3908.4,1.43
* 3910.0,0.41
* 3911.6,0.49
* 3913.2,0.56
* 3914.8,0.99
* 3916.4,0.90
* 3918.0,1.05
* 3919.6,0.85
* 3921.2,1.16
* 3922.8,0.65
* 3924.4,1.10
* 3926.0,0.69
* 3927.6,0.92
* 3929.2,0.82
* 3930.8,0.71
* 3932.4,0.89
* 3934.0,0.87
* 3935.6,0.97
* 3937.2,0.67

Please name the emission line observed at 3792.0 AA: Lyman alpha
